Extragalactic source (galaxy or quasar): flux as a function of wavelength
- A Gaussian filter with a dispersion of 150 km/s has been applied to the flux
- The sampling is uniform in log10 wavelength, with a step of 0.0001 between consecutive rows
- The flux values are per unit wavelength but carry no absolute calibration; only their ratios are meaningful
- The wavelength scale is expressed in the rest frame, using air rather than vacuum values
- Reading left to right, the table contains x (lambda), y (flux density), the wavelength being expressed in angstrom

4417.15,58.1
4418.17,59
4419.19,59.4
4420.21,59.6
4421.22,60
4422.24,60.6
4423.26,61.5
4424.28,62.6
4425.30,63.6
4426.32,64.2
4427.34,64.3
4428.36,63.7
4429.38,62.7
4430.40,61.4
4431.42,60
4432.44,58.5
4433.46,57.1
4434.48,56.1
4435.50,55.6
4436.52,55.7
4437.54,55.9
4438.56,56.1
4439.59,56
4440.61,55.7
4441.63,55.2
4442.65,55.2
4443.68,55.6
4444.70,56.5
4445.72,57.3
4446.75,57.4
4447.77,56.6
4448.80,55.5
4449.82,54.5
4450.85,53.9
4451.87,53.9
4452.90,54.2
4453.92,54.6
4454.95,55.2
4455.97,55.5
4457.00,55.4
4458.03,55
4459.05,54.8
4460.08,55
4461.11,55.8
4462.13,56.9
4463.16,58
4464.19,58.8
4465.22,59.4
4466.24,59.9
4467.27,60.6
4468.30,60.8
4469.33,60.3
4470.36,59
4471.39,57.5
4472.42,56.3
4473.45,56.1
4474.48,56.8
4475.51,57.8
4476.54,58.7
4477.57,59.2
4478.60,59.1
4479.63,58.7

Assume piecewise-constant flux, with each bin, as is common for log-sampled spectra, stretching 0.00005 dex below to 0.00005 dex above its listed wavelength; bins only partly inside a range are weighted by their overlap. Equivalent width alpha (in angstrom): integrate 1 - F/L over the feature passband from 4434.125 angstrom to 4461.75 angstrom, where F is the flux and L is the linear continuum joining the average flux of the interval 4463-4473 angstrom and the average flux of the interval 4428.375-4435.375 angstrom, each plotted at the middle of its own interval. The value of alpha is 1.8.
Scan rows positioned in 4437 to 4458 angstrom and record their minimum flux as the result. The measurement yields 53.9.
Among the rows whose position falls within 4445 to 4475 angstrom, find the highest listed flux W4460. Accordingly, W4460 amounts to 60.8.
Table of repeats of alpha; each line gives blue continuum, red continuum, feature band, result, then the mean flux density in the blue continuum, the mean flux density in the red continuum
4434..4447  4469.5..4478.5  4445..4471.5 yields 0.1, 56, 57.9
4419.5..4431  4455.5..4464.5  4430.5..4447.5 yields 0.9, 62.1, 56.1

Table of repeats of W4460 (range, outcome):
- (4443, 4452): 57.4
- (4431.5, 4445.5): 58.5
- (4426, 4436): 64.3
